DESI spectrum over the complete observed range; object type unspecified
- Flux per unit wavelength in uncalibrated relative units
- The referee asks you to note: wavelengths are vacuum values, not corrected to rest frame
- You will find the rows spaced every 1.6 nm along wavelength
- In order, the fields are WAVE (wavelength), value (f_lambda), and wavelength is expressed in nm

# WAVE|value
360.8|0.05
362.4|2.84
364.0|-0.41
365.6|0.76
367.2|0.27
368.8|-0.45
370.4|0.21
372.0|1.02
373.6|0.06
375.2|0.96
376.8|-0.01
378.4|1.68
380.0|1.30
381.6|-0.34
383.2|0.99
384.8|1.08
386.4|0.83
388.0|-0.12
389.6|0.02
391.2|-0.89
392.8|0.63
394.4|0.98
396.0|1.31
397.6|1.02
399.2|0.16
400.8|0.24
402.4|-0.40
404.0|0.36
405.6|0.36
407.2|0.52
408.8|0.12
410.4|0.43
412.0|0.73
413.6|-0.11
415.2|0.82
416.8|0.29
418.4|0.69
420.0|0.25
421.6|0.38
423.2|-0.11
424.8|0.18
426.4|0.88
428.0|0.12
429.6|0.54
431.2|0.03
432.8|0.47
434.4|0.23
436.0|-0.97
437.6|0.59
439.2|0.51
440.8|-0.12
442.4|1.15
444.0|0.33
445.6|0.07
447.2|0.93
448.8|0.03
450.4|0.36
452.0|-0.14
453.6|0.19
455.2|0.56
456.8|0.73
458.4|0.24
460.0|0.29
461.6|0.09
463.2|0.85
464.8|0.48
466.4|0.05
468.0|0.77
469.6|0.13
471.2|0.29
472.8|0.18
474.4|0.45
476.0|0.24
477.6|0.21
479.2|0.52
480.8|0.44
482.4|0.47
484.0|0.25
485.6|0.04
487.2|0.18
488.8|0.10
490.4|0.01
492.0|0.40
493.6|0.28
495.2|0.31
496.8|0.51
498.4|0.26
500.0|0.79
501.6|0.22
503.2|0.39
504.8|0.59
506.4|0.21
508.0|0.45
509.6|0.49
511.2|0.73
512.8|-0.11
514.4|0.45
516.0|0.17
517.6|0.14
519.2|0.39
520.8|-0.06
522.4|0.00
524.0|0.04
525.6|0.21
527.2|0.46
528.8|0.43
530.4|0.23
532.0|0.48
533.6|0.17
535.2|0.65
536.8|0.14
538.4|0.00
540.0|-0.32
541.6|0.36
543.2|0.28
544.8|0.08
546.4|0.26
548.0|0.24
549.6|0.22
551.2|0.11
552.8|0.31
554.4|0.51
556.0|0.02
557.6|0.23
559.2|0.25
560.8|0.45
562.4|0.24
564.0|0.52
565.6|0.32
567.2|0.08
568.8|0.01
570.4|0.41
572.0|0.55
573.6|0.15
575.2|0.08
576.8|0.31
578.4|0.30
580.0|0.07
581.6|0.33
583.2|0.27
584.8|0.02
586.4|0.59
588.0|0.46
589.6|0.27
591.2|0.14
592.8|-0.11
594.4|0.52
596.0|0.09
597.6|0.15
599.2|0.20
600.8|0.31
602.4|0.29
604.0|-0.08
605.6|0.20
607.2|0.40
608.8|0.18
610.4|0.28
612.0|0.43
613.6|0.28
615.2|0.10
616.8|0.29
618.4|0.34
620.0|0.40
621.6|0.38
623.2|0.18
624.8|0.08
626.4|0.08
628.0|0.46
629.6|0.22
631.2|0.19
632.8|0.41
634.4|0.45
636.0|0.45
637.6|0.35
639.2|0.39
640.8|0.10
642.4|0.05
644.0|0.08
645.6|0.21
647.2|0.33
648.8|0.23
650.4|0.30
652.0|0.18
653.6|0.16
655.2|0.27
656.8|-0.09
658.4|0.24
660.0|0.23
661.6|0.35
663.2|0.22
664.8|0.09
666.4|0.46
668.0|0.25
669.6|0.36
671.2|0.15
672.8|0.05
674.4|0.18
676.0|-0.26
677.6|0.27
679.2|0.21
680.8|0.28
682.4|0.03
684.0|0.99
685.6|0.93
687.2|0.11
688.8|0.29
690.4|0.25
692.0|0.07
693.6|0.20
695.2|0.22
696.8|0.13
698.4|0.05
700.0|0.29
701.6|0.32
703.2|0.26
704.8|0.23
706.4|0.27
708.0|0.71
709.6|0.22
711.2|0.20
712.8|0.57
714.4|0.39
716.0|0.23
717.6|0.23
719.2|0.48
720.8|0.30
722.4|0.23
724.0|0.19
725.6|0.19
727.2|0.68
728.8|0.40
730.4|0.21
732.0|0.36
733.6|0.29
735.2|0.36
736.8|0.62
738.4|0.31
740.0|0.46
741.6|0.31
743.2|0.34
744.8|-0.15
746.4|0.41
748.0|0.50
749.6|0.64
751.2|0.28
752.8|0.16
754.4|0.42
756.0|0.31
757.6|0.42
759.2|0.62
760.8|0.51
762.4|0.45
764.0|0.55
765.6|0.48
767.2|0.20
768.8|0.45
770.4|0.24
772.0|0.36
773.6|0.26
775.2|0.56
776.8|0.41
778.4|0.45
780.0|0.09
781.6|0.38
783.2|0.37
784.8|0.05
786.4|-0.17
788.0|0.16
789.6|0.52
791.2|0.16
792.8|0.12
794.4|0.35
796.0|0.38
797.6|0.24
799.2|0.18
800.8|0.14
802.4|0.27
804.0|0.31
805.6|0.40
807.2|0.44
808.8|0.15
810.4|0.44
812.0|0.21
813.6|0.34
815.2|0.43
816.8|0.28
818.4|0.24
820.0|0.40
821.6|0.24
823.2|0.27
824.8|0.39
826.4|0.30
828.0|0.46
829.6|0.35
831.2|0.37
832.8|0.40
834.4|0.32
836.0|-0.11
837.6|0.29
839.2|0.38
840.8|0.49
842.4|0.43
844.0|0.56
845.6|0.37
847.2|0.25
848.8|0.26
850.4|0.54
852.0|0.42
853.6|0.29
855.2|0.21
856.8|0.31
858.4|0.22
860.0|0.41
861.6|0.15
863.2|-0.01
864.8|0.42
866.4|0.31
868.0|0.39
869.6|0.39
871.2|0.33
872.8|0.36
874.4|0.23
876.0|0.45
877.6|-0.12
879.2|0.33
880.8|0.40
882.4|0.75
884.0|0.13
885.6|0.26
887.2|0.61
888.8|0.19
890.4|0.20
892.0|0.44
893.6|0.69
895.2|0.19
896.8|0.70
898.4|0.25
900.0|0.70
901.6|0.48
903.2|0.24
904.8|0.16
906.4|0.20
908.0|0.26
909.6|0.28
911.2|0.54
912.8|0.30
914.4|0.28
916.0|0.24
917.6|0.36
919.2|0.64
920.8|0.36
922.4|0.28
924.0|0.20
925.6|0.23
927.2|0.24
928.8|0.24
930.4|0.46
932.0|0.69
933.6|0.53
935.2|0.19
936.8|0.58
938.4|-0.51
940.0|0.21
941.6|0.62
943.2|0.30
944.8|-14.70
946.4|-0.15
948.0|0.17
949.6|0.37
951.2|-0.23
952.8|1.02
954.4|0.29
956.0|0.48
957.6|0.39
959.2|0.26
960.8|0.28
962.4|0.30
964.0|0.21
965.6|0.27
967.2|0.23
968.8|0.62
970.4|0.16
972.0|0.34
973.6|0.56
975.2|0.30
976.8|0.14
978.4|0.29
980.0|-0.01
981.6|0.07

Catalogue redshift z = 0.837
